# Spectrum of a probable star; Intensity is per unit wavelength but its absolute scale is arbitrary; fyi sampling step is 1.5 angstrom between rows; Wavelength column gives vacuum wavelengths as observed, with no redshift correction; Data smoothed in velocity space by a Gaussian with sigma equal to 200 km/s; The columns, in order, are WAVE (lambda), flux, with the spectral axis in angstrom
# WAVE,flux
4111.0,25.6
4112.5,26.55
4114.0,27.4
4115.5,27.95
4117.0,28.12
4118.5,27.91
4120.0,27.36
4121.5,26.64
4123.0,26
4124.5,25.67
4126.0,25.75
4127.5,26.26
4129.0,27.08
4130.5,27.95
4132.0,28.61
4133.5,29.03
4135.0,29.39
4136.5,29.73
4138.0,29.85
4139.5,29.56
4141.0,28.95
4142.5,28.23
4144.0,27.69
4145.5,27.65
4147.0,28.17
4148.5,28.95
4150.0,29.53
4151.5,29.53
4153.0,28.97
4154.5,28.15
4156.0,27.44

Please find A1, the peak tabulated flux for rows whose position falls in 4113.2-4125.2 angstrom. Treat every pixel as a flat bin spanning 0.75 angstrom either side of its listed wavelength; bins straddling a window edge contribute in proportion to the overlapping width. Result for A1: 28.12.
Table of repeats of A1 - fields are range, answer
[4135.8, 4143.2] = 29.85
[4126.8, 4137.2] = 29.73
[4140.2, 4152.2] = 29.53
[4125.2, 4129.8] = 27.08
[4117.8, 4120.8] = 27.91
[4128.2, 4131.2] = 27.95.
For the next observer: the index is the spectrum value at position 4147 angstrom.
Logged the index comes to 28.17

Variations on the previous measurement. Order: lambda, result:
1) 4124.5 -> 25.67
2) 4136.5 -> 29.73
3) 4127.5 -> 26.26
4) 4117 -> 28.12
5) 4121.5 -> 26.64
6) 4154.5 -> 28.15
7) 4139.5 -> 29.56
